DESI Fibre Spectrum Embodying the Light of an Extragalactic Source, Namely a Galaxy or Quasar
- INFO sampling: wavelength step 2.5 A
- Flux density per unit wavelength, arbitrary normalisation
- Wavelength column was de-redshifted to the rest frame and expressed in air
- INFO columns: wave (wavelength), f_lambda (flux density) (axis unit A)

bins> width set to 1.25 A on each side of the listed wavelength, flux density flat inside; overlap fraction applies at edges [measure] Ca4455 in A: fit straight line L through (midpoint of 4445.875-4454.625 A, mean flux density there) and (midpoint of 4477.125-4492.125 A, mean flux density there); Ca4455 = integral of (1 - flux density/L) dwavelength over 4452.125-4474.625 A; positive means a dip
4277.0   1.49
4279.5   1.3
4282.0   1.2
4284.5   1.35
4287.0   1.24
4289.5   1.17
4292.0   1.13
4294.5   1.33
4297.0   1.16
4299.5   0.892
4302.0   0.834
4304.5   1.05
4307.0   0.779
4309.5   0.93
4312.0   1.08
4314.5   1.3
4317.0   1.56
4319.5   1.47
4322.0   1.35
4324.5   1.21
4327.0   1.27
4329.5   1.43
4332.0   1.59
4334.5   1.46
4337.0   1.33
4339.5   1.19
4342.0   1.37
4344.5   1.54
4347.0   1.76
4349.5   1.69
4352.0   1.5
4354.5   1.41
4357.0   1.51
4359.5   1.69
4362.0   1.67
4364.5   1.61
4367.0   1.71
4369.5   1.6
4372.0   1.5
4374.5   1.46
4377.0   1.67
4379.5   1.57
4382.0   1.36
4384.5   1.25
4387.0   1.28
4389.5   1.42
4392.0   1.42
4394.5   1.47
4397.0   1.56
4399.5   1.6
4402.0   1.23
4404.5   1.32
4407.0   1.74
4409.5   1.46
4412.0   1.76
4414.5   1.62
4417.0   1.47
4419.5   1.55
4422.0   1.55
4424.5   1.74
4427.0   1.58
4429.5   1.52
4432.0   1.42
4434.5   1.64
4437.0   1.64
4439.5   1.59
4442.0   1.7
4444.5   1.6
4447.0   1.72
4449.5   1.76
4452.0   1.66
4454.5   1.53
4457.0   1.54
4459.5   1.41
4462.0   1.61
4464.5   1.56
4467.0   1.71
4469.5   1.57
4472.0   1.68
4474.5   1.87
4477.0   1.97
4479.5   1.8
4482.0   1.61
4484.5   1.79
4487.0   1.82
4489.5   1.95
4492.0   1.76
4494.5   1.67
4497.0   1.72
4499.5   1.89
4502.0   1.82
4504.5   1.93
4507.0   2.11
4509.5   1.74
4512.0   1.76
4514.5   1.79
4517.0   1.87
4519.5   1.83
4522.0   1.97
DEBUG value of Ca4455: 1.7 A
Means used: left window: 1.68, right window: 1.8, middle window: 1.6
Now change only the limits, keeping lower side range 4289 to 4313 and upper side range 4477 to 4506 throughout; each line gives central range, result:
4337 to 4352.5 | -3.63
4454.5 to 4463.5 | 0.81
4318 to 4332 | -3.01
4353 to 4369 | -4.04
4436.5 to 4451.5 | -0.52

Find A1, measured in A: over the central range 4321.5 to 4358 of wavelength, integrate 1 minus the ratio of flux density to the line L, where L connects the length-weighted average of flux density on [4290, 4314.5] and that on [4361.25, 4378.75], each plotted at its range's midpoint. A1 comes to -2.5 A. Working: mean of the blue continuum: 1.04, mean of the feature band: 1.44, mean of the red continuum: 1.6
